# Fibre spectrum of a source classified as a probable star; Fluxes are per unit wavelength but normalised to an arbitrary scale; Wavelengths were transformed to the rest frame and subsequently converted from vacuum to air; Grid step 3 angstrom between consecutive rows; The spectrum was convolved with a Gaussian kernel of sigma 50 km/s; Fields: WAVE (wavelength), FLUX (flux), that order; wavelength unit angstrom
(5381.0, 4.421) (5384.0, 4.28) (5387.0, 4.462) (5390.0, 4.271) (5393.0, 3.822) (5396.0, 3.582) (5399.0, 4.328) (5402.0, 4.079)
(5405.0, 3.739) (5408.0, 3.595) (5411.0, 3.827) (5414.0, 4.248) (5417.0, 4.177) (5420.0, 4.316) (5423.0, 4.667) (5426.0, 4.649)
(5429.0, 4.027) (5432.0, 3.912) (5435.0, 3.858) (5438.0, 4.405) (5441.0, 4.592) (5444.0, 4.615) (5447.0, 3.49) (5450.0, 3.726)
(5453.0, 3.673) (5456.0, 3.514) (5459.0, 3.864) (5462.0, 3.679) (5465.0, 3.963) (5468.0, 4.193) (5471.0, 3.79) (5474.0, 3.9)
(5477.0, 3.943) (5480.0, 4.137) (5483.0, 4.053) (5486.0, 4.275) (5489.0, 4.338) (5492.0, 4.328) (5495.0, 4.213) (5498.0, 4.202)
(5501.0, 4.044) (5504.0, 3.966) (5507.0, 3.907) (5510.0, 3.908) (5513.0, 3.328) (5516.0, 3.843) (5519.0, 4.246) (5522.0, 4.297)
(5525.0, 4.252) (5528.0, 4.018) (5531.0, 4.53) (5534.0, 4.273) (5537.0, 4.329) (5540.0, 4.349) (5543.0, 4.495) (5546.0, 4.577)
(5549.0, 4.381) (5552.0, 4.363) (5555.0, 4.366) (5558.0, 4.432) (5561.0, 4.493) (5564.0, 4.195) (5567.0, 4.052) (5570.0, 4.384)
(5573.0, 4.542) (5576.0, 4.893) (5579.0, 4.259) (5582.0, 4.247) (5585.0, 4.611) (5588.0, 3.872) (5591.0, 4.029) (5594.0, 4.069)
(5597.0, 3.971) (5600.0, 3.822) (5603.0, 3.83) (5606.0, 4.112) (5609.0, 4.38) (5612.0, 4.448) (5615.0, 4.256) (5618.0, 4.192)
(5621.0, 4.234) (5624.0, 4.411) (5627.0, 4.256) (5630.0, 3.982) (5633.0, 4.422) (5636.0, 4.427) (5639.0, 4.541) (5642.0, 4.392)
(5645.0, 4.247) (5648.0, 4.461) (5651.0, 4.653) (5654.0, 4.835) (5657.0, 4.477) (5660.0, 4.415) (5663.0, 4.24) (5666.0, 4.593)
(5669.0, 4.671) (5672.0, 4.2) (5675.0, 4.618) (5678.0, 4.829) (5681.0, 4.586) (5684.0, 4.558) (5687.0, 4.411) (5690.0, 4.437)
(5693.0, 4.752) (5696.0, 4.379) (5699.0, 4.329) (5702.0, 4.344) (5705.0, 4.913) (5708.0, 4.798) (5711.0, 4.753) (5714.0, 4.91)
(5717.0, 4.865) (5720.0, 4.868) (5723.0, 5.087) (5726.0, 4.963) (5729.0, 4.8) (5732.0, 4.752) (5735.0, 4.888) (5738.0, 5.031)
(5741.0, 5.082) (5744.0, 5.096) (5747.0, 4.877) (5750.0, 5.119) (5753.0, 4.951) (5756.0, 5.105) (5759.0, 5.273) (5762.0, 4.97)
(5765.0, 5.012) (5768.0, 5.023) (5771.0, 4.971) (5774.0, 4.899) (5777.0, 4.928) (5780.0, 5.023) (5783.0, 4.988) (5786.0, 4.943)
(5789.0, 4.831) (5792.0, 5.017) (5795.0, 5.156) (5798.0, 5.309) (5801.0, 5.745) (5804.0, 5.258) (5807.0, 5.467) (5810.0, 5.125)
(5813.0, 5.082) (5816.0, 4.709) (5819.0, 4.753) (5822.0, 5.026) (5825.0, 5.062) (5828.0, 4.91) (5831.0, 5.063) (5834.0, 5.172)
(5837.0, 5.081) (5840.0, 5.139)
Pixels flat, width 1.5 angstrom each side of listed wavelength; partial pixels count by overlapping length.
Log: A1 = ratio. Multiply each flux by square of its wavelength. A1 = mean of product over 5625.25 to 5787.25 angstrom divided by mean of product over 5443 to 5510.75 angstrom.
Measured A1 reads 1.29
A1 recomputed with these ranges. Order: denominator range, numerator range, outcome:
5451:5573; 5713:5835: 1.33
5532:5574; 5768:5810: 1.27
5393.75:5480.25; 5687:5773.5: 1.35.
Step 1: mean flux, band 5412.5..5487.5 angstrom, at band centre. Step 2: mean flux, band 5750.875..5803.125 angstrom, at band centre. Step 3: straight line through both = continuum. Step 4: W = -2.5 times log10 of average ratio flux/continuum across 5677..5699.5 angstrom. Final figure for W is 0.06 mag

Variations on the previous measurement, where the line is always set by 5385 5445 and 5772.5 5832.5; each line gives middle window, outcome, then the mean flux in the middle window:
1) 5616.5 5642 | 0.08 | 4.31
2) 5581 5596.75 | 0.10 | 4.15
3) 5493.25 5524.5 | 0.10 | 4.01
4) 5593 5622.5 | 0.12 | 4.13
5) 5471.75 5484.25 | 0.08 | 3.99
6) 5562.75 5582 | 0.04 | 4.38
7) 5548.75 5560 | 0.02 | 4.39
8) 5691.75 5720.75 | 0.04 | 4.69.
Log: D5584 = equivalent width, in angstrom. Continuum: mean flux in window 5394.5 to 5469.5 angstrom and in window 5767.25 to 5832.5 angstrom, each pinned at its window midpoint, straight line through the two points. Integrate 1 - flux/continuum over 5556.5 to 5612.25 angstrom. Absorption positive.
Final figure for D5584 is 2.7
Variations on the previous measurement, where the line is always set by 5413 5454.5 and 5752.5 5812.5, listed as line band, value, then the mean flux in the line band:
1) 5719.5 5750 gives 0.11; 4.96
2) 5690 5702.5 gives 1.06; 4.46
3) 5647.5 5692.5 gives 2.45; 4.54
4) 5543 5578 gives 0.63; 4.43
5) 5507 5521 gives 1.68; 3.86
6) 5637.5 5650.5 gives 0.83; 4.43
